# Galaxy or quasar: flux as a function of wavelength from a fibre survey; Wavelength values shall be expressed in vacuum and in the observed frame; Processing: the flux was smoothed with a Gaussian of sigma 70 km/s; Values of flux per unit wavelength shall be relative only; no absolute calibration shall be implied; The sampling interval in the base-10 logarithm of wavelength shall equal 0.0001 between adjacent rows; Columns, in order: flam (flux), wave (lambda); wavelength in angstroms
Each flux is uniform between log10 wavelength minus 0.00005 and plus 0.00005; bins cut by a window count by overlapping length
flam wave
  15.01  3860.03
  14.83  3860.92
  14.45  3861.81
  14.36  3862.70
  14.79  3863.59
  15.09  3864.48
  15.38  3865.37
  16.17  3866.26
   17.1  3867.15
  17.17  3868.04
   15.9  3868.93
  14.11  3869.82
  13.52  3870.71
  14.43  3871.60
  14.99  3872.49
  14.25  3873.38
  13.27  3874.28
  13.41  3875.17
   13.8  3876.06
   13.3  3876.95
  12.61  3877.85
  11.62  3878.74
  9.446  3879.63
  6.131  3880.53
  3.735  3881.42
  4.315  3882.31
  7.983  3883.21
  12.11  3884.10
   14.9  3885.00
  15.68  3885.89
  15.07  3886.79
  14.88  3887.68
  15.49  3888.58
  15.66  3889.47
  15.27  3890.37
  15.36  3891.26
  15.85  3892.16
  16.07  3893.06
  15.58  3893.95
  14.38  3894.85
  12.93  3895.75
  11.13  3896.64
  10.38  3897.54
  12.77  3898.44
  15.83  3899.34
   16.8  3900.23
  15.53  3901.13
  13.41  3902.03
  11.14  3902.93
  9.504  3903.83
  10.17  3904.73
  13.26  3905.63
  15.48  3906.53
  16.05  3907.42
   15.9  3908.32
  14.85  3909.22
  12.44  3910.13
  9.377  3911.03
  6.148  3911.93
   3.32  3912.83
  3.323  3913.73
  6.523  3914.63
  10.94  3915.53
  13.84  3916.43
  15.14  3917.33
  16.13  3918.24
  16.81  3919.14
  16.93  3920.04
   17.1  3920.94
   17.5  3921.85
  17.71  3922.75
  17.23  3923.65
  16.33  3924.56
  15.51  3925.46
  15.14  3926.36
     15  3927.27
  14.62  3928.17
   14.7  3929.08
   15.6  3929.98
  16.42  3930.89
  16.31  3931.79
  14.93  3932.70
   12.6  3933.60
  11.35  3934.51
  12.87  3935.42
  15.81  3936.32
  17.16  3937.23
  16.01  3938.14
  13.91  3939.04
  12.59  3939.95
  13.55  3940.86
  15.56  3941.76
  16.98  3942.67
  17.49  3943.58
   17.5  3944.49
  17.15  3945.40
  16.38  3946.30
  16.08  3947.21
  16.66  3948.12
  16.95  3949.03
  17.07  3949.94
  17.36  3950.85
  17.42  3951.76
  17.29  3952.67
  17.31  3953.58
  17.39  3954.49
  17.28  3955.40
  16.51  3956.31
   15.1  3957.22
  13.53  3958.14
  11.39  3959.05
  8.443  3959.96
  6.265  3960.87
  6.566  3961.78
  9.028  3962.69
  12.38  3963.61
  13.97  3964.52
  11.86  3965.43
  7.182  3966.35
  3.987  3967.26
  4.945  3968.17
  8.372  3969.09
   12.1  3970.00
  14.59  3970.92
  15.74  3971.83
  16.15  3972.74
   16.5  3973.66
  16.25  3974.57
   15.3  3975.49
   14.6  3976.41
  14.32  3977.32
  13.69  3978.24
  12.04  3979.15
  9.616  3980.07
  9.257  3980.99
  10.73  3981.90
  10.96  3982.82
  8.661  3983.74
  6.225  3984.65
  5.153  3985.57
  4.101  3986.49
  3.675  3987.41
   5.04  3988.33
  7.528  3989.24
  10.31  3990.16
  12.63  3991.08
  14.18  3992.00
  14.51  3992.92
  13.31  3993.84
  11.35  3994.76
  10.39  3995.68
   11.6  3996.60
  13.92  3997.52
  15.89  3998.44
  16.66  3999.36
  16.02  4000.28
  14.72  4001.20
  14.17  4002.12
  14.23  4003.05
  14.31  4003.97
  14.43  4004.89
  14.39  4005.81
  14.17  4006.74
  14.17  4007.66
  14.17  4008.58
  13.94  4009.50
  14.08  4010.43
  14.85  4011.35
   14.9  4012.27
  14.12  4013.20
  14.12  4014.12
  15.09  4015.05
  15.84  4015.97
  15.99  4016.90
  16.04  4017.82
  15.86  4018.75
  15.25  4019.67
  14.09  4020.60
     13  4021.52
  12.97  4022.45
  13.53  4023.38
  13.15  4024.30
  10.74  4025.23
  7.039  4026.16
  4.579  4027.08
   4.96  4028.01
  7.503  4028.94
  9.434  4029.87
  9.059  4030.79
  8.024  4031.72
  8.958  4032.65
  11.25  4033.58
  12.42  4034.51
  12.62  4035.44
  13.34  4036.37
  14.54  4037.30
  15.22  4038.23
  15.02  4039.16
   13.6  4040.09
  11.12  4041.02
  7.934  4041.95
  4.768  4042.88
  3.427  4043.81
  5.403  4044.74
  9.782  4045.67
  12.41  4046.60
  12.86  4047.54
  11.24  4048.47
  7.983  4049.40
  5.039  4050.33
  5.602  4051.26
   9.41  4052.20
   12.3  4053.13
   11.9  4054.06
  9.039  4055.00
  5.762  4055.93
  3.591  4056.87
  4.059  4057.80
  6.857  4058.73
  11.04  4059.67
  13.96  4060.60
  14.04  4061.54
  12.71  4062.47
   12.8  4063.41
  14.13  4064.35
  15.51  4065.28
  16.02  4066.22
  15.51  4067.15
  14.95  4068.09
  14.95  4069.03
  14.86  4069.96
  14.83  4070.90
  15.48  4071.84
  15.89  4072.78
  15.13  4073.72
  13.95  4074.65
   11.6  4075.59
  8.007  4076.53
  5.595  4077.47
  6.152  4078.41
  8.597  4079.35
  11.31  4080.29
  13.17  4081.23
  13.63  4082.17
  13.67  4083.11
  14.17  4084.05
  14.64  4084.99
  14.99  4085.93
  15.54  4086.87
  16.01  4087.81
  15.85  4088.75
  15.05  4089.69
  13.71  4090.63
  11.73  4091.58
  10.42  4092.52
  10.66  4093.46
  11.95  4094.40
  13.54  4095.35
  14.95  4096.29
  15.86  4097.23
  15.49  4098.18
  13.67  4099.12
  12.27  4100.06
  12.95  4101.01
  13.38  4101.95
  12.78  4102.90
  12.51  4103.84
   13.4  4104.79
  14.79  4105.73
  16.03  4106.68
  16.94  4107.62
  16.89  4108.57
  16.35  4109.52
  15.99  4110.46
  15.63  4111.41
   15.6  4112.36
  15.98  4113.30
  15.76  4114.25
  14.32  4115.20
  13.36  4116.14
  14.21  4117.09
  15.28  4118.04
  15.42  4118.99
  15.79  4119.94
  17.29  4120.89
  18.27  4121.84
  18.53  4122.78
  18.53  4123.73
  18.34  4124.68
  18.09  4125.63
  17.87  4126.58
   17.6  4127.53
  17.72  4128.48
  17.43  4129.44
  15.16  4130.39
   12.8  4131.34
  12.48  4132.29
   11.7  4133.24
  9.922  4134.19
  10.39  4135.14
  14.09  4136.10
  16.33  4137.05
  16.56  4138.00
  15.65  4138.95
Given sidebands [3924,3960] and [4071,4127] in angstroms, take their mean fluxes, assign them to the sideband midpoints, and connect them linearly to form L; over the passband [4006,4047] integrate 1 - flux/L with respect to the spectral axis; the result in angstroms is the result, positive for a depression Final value 8.2 angstroms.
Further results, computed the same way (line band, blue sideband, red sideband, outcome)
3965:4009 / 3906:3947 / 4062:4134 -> 7.7 angstroms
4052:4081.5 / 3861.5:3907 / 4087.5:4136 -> 5.8 angstroms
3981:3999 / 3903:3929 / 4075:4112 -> 4.4 angstroms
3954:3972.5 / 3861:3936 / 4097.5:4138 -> 3.5 angstroms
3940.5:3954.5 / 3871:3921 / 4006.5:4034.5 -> -4.7 angstroms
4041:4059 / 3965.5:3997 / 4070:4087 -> 6.1 angstroms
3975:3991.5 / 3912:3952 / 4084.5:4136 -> 5.7 angstroms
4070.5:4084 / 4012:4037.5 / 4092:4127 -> 1.9 angstroms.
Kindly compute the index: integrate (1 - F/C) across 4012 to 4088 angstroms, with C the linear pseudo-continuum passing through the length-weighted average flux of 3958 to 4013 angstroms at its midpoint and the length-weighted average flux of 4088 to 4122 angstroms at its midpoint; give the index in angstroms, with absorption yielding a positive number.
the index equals 9.4 angstroms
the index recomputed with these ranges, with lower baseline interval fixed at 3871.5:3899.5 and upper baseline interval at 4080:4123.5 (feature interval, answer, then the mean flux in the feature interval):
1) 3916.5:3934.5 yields -3.49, 15.7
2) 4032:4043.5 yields 2.06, 11.6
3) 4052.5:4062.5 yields 3.38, 9.44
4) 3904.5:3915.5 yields 2.06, 10.6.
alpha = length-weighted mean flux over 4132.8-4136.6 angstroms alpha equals 11.6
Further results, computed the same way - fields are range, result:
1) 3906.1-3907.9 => 15.9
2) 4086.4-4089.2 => 15.8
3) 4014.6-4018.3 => 15.7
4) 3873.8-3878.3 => 13.3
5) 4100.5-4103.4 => 13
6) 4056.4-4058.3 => 3.9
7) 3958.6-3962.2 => 8.19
